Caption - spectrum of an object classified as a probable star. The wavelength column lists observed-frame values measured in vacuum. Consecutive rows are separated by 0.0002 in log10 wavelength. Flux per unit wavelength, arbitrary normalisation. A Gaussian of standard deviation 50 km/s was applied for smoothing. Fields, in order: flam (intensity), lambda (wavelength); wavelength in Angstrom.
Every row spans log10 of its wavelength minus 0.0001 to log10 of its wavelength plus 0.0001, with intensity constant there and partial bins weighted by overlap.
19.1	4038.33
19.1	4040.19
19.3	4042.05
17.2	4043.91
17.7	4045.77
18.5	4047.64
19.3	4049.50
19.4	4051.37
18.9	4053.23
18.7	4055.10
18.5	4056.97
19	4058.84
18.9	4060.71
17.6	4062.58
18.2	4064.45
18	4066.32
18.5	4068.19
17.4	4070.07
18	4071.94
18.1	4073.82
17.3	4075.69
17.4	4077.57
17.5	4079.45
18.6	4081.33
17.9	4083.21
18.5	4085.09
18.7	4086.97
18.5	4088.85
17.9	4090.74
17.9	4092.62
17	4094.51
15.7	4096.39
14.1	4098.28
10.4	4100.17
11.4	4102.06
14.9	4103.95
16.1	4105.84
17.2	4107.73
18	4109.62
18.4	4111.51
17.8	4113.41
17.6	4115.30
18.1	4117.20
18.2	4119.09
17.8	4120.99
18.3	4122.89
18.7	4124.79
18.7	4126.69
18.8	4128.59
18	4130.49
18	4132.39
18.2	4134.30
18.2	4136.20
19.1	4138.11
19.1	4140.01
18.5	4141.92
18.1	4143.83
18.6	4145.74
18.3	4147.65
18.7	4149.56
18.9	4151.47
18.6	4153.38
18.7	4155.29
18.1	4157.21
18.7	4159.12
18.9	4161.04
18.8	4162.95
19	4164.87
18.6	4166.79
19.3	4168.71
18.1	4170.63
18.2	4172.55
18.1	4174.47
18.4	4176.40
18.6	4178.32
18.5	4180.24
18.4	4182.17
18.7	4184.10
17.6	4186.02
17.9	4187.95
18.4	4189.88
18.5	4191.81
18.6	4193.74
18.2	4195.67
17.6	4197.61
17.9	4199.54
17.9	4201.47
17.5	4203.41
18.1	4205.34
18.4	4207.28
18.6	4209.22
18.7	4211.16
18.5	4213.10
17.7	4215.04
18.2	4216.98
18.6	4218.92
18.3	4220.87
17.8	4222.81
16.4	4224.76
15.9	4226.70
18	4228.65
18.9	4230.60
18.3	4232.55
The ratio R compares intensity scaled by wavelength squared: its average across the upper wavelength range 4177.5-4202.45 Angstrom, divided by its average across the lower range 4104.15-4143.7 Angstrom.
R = 1.04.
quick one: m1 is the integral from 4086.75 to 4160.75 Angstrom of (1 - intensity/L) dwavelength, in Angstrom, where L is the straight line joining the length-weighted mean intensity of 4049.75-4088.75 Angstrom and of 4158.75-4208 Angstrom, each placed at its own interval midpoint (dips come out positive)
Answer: 2.9 Angstrom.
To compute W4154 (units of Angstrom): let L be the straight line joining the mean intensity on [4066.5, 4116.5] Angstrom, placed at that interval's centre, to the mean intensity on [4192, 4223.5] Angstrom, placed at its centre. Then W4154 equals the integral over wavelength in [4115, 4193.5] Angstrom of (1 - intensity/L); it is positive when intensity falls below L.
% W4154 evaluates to -3.7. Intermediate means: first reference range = 17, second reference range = 18.2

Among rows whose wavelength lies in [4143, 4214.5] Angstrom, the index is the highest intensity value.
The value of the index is 19.3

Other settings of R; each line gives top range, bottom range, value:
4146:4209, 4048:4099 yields 1.07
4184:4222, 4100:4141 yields 1.08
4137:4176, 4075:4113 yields 1.15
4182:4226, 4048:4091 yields 1.05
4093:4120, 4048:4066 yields 0.88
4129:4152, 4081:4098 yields 1.07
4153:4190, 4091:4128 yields 1.14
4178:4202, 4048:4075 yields 1.05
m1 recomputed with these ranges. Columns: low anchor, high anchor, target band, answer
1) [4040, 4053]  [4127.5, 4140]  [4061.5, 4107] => 4.06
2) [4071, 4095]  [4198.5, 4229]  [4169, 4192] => -0.50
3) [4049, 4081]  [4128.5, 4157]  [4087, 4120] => 3.41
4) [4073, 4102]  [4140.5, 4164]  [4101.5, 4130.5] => 0.32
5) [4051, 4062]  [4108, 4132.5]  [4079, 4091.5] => 0.18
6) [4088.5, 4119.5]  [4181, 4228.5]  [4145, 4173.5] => -2.26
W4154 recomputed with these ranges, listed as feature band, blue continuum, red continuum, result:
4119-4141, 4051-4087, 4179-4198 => -0.23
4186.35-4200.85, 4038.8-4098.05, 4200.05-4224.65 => 0.00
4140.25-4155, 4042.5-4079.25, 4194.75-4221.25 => -0.31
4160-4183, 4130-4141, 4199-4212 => -0.35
